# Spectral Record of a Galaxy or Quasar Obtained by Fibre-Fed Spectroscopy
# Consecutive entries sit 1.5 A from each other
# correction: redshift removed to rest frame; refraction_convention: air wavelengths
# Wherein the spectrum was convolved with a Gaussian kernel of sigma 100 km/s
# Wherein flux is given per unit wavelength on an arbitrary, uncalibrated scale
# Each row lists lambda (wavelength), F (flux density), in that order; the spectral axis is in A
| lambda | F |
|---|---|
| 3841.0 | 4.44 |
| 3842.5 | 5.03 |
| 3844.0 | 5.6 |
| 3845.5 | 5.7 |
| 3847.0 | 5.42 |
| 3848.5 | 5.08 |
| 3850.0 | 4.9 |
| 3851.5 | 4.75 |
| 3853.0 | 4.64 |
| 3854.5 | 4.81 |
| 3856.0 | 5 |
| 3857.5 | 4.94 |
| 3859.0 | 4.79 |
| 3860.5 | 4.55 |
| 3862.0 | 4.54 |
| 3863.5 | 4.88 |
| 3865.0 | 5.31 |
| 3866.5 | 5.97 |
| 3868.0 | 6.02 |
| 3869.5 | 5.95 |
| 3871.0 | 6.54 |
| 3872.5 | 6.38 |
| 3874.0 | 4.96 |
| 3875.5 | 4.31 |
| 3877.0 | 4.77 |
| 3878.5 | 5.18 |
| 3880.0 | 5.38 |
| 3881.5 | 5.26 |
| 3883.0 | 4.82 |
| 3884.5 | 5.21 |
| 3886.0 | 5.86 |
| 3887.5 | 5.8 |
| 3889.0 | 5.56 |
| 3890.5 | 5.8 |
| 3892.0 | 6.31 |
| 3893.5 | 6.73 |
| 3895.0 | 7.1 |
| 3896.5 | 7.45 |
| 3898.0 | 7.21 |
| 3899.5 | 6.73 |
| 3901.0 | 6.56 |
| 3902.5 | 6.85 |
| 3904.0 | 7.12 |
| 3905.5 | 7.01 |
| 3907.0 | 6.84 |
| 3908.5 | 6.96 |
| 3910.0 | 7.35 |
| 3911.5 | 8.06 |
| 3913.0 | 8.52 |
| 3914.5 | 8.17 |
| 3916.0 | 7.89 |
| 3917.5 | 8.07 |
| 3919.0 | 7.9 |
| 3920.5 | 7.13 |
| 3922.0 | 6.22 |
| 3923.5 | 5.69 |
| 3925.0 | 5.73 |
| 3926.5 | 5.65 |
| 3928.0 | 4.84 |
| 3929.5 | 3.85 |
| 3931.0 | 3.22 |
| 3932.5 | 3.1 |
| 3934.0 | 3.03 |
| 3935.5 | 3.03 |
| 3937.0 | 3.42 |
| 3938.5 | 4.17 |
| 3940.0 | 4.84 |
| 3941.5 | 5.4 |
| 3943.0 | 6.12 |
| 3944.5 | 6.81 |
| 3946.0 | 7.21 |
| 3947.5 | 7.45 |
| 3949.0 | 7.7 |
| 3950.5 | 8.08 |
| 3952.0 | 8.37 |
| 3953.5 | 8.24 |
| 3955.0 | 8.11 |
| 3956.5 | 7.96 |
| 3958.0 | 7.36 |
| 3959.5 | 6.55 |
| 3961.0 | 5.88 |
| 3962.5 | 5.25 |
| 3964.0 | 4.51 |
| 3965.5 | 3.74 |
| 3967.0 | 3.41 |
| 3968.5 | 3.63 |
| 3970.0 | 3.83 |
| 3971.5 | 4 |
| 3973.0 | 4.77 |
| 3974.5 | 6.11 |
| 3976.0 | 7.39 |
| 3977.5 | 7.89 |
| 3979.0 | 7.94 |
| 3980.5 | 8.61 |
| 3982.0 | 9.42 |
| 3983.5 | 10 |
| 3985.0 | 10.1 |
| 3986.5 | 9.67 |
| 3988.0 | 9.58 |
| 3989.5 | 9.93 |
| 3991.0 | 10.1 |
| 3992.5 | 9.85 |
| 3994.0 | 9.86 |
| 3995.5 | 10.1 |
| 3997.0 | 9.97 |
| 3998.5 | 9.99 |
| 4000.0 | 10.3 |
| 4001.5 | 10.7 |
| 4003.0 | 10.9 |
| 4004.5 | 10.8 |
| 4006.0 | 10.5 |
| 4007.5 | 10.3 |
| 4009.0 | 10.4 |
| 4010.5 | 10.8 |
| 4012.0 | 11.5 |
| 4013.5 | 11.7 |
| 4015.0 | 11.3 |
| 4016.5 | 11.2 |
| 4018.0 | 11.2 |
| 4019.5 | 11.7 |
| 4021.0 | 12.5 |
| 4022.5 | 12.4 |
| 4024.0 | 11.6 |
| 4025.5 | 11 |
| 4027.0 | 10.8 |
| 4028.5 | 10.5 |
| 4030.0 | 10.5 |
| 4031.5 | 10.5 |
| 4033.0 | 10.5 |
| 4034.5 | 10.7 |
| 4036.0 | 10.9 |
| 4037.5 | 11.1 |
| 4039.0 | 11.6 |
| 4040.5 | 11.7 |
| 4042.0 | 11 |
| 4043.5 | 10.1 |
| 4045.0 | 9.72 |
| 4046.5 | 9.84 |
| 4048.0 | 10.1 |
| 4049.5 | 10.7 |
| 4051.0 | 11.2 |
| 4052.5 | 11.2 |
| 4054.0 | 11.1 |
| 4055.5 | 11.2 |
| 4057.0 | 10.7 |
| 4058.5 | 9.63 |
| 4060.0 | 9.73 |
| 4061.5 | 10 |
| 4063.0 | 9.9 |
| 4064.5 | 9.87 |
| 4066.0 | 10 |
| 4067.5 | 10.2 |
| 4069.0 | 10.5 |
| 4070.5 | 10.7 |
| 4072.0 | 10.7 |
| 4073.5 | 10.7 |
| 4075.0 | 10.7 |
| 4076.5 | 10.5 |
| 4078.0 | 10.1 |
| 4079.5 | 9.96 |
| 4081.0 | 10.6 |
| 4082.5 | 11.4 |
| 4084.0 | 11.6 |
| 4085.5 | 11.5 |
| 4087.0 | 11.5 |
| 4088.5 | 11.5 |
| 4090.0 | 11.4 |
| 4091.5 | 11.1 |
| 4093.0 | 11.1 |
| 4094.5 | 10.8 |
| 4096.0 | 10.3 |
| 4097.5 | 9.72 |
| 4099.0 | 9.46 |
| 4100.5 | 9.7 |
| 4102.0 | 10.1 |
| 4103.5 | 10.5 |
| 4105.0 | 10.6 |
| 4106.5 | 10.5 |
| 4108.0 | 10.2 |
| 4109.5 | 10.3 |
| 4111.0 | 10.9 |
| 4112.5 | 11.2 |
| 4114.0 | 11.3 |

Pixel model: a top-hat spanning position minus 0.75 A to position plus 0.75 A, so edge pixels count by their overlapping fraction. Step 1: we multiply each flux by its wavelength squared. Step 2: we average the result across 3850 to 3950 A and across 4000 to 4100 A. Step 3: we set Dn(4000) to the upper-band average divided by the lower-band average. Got 1.99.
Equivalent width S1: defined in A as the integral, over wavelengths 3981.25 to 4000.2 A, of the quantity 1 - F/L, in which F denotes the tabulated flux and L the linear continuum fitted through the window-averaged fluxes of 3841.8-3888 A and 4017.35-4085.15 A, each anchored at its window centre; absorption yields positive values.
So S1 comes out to -2.0 A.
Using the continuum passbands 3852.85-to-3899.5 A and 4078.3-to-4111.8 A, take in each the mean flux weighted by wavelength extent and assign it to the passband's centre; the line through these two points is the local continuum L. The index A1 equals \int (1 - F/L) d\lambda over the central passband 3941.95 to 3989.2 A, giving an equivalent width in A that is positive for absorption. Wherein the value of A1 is 4.2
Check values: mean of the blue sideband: 5.58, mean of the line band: 6.98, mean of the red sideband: 10.7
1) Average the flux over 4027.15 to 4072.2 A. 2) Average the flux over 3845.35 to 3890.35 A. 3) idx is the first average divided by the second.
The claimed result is 2.01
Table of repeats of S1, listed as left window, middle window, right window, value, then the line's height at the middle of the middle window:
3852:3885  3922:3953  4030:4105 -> 7.30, 7.06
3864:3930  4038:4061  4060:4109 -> -2.12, 9.74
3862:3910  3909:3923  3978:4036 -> -1.04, 7.14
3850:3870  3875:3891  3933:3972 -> -0.15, 5.22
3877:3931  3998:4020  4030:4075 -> -3.65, 9.34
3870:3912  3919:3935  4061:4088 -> 4.71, 7.07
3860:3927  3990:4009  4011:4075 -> -1.59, 9.49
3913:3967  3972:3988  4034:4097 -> -1.39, 7.5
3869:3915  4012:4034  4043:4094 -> -4.03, 9.51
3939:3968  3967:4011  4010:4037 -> 0.94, 8.84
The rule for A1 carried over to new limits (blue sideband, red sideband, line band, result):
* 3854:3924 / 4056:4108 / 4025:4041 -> -2.5 A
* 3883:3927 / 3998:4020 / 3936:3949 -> 4.0 A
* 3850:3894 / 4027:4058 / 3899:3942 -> 5.0 A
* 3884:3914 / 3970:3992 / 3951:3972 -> 5.3 A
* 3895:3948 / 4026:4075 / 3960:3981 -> 6.4 A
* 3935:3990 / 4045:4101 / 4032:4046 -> -2.1 A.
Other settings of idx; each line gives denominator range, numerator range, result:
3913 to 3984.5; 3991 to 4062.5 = 1.74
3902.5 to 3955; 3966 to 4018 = 1.43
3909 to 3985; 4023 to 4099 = 1.70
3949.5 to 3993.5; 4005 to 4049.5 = 1.51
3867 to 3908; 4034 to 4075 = 1.74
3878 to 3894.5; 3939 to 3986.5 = 1.18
